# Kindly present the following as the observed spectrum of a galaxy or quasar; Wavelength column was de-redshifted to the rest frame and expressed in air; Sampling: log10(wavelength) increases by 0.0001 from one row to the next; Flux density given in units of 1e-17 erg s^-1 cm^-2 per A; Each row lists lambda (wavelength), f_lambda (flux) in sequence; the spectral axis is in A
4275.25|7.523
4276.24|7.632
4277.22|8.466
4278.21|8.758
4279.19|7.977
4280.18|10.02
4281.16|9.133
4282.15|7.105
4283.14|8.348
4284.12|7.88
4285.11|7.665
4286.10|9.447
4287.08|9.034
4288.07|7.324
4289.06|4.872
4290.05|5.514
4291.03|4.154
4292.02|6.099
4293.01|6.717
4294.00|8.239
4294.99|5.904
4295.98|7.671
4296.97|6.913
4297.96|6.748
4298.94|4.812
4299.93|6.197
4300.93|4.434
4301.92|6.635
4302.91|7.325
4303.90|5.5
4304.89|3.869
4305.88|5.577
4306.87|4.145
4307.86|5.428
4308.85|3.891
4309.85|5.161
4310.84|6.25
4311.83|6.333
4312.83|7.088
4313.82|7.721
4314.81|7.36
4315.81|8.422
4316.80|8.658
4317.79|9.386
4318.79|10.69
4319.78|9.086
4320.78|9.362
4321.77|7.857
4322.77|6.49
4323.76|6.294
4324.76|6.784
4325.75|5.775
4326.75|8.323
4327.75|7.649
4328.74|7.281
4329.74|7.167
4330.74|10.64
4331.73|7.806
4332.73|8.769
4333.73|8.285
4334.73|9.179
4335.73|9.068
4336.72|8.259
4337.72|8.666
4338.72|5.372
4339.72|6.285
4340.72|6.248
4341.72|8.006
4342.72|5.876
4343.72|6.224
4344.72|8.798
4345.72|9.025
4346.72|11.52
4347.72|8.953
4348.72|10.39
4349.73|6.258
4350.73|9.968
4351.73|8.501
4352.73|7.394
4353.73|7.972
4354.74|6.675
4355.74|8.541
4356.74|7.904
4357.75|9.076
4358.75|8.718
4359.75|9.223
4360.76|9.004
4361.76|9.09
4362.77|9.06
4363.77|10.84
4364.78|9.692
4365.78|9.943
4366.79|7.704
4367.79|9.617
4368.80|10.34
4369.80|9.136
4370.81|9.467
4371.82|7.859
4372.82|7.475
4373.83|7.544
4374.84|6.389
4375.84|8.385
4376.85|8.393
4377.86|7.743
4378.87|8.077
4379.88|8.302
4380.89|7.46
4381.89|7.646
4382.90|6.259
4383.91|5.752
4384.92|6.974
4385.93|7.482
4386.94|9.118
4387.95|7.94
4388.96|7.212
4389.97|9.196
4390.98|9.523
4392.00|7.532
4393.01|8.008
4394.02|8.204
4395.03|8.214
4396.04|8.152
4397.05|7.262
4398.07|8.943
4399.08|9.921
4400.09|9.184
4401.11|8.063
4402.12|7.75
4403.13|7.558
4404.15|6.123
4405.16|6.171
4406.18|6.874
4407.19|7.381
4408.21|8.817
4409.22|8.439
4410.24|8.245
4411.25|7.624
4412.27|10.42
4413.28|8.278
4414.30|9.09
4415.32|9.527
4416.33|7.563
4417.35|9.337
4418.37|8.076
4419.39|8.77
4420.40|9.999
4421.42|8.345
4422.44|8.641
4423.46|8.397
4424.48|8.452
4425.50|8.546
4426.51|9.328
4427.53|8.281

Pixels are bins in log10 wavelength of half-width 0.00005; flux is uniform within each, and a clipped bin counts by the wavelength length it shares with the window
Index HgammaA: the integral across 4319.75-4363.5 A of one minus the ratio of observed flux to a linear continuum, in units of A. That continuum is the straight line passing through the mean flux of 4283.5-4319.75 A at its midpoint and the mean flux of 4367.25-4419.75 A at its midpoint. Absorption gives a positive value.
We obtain -4.8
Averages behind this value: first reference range 6.68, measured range 8.11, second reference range 8.13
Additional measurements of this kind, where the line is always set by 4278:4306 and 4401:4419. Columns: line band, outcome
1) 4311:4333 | -2.2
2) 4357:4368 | -2.4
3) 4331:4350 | -1.9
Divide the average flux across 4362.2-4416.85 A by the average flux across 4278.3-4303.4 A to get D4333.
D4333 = 1.16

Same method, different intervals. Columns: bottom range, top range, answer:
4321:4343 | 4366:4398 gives 1.06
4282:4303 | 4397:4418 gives 1.22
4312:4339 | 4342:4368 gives 1.08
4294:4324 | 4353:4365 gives 1.30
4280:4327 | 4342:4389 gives 1.20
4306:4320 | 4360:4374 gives 1.29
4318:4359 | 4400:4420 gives 1.01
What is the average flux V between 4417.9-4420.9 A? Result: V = 8.97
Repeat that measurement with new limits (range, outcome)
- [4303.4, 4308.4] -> 4.91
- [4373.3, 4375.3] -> 6.96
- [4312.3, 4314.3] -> 7.37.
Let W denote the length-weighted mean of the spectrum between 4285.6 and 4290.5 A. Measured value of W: 7.25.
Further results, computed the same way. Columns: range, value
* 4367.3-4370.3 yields 9.7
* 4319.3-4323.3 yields 8.18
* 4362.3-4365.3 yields 9.89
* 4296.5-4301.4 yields 5.82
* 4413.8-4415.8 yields 9.29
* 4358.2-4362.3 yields 9.01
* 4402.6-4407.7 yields 6.82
